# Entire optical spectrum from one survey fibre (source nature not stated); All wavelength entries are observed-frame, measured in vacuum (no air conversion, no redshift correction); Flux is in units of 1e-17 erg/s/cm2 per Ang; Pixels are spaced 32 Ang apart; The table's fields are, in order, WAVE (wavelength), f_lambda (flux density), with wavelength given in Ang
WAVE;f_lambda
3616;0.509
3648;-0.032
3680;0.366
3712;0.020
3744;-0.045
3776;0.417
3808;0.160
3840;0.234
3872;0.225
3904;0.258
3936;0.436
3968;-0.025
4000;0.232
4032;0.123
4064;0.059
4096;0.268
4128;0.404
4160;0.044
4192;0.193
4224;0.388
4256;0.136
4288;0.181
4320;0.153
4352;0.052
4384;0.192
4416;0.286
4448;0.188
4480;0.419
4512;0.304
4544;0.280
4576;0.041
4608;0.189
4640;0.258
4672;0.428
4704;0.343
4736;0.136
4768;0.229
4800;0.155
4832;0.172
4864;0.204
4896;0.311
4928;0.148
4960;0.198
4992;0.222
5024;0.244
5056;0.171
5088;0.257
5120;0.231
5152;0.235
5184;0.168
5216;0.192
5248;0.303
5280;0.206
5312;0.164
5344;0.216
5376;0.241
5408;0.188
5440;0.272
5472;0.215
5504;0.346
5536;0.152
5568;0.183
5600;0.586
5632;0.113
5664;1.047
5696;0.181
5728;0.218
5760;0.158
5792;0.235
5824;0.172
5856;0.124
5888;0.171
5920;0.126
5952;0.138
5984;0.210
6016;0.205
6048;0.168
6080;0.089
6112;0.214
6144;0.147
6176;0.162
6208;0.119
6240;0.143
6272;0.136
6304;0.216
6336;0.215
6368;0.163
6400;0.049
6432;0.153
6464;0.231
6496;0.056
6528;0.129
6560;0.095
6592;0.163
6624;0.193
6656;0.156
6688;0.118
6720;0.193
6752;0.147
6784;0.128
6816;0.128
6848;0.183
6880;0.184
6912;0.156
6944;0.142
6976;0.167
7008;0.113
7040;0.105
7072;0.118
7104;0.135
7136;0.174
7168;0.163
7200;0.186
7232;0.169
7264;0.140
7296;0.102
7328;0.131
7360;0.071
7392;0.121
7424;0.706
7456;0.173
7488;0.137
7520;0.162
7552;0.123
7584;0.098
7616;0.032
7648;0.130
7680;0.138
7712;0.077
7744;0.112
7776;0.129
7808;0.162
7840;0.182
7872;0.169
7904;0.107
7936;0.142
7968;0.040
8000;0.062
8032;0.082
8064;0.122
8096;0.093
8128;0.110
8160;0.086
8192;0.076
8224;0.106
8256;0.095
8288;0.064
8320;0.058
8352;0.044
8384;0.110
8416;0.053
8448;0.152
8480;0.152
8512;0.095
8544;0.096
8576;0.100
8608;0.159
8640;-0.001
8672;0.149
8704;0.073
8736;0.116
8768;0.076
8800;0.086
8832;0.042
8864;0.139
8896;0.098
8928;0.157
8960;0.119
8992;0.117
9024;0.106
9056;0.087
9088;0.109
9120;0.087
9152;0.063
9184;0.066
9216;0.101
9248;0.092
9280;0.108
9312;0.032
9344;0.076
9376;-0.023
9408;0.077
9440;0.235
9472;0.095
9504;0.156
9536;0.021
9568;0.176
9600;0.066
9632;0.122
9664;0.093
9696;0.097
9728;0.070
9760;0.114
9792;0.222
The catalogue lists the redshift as 0.13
